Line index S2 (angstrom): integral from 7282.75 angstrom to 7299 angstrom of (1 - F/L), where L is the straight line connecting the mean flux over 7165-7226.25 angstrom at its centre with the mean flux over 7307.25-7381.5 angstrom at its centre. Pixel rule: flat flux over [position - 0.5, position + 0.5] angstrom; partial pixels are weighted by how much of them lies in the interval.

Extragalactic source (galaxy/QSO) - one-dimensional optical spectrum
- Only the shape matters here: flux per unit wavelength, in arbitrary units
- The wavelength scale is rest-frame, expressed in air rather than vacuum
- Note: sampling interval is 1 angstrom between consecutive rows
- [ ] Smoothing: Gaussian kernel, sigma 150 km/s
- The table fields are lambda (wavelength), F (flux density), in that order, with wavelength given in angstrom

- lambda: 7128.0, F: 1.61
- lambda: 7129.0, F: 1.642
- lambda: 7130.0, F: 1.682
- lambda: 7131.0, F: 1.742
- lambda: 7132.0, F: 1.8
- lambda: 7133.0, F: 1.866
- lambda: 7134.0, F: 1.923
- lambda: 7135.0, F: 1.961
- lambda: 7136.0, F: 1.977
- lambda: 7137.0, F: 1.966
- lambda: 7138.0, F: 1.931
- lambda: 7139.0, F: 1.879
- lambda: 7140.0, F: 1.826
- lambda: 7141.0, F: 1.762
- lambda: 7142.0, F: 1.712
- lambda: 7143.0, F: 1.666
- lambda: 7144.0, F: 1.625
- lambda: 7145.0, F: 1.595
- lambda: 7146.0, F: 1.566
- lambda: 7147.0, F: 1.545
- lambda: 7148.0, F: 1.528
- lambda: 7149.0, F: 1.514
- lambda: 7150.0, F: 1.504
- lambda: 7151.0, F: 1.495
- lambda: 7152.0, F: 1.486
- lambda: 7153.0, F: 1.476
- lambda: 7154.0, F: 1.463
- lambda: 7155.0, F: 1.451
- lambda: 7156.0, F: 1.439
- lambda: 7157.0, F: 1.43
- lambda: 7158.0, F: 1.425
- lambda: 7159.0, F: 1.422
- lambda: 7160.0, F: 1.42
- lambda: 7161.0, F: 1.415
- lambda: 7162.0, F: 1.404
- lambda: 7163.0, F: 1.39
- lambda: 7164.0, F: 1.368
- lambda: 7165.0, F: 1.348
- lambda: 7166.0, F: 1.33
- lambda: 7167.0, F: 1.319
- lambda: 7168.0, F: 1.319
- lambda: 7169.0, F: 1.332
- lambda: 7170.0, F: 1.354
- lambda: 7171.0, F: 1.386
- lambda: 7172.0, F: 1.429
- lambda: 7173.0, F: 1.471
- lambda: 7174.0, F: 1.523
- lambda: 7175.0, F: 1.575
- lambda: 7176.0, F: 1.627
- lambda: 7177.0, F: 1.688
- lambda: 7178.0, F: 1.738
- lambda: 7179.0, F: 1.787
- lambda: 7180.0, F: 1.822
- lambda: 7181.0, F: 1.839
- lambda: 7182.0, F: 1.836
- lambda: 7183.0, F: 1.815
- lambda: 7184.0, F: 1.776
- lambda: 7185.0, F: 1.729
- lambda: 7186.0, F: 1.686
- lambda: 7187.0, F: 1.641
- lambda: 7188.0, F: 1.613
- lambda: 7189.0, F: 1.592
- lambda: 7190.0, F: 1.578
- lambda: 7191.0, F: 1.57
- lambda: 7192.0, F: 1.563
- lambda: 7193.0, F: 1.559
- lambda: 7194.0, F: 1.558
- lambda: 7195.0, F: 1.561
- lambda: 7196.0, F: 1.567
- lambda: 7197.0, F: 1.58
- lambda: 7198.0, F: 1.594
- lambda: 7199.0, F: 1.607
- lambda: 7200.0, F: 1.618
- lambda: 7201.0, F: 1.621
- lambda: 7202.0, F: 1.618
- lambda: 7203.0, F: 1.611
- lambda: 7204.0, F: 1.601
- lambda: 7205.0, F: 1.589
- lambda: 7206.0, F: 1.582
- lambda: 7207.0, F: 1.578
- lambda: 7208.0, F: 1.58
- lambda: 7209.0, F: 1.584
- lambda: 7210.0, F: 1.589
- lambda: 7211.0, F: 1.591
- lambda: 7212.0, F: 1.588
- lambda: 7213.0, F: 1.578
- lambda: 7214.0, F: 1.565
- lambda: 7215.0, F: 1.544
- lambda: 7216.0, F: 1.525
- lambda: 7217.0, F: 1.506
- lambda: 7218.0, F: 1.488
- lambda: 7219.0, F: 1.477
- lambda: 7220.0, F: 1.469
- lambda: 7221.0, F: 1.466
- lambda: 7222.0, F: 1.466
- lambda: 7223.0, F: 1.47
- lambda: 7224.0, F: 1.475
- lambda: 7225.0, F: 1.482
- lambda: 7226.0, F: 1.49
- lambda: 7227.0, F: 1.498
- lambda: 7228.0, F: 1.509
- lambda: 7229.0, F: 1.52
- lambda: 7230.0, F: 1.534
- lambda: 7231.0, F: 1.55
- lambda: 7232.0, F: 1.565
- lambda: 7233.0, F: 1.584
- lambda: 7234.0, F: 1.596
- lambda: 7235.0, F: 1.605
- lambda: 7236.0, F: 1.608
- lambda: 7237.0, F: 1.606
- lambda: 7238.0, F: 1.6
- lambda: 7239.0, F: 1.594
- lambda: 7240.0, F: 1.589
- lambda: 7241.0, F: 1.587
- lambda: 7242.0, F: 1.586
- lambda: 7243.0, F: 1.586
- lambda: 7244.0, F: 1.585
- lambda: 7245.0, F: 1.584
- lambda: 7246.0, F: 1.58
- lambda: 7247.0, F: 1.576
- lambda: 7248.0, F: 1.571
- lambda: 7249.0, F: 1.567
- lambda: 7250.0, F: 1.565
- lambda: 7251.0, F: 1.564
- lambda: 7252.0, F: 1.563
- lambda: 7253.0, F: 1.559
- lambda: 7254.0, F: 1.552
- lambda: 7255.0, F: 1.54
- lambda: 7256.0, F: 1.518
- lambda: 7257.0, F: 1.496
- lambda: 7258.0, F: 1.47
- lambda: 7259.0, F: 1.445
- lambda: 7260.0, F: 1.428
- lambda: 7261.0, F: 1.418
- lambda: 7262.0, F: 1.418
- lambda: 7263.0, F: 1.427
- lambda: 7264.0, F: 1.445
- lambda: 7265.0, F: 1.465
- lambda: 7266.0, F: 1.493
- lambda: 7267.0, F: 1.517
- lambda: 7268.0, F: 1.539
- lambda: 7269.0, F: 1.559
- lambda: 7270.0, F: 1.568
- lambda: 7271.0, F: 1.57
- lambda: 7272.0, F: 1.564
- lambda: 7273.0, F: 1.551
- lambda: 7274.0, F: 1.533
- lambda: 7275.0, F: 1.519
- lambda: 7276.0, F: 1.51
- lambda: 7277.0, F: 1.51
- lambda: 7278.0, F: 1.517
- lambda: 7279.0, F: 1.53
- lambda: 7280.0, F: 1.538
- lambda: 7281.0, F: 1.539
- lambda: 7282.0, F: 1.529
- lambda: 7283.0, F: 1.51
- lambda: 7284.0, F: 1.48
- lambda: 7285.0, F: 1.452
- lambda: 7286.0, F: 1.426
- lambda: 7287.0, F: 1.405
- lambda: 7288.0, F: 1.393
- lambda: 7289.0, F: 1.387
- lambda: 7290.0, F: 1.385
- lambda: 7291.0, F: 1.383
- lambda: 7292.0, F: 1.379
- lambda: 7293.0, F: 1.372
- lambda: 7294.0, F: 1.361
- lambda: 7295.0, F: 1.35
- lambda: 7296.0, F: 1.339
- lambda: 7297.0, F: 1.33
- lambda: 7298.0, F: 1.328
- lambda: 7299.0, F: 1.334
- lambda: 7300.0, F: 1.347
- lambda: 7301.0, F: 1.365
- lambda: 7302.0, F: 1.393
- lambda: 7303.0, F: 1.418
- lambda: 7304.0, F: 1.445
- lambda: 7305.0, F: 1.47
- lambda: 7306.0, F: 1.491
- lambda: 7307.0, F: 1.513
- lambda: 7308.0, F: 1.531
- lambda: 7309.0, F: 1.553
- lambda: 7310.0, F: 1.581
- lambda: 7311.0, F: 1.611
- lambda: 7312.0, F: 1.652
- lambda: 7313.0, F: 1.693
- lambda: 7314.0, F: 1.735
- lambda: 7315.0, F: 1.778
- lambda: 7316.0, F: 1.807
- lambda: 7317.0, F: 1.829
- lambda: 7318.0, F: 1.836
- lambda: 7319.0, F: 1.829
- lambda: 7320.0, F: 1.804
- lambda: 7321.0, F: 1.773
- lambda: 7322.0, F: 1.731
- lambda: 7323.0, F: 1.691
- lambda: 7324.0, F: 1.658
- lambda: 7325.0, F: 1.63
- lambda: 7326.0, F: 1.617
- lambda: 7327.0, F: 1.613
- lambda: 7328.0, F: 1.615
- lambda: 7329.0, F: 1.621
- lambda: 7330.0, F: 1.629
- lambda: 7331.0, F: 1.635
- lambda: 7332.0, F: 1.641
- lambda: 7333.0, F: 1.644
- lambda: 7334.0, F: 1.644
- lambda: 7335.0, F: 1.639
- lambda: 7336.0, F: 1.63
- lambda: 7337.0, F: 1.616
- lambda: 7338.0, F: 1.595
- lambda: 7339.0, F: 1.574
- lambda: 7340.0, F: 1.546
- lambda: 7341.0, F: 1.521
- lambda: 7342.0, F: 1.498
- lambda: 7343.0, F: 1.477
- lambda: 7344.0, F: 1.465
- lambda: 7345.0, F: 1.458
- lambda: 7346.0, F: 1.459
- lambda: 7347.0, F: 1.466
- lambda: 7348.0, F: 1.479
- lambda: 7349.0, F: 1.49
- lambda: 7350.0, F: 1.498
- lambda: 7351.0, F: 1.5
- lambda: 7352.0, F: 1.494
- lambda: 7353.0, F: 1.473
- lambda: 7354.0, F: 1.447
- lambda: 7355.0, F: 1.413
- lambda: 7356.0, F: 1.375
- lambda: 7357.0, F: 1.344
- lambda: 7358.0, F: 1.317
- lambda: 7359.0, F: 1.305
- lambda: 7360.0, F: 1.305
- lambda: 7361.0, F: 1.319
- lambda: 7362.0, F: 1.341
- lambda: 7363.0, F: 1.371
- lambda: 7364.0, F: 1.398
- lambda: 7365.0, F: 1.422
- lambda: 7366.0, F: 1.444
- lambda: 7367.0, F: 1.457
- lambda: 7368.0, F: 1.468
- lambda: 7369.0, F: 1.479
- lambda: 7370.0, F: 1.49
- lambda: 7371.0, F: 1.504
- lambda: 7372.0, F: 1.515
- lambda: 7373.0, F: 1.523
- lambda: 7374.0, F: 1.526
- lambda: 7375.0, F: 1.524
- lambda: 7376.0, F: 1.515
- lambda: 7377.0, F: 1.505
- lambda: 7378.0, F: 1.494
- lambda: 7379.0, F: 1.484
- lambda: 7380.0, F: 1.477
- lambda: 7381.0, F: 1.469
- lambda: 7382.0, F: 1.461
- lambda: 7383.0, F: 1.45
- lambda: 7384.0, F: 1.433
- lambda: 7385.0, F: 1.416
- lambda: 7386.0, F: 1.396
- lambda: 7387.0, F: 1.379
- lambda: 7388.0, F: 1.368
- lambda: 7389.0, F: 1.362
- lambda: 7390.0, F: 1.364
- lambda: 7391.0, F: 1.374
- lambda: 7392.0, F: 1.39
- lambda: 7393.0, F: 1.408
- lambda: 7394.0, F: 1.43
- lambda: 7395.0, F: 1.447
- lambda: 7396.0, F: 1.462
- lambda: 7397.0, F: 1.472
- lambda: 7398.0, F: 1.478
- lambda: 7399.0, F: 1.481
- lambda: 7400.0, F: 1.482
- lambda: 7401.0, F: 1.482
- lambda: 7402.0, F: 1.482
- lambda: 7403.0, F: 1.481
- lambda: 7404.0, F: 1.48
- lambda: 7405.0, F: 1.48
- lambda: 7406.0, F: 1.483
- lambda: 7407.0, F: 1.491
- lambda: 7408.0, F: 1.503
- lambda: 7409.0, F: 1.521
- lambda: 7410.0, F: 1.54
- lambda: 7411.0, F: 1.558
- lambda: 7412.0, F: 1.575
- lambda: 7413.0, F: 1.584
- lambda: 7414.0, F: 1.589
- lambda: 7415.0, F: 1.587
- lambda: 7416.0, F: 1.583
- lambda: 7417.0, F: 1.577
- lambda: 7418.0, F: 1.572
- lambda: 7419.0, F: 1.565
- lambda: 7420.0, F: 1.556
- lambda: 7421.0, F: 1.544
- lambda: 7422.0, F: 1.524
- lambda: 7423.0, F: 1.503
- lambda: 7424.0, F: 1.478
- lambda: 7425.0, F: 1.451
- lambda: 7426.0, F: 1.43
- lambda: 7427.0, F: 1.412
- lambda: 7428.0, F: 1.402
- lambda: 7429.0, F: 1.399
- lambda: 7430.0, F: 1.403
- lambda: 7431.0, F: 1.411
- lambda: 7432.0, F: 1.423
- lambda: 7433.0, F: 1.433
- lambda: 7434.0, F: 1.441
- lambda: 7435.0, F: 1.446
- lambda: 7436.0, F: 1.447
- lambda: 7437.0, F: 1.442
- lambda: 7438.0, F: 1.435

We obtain 1.7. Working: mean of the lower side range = 1.57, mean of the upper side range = 1.55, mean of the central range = 1.39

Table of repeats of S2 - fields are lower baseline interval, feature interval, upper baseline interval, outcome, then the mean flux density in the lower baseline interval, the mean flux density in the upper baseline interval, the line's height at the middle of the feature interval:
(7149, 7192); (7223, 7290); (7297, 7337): 2.2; 1.53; 1.61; 1.57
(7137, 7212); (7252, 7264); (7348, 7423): 0.4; 1.57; 1.47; 1.53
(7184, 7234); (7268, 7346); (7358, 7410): -2.5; 1.56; 1.45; 1.5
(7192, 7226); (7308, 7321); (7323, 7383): -1.8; 1.55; 1.5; 1.52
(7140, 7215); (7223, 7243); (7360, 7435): -0.2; 1.56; 1.47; 1.54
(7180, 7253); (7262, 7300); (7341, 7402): 1.7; 1.58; 1.44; 1.52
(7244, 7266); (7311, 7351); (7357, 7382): -4.4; 1.51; 1.44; 1.47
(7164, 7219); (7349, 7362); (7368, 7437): 0.9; 1.58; 1.48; 1.5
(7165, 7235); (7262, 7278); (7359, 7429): 0.2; 1.56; 1.47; 1.53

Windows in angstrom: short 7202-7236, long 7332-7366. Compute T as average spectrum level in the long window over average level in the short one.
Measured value 1.0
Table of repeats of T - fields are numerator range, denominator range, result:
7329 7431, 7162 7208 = 0.94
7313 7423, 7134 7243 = 0.97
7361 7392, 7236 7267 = 0.94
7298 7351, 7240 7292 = 1.05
